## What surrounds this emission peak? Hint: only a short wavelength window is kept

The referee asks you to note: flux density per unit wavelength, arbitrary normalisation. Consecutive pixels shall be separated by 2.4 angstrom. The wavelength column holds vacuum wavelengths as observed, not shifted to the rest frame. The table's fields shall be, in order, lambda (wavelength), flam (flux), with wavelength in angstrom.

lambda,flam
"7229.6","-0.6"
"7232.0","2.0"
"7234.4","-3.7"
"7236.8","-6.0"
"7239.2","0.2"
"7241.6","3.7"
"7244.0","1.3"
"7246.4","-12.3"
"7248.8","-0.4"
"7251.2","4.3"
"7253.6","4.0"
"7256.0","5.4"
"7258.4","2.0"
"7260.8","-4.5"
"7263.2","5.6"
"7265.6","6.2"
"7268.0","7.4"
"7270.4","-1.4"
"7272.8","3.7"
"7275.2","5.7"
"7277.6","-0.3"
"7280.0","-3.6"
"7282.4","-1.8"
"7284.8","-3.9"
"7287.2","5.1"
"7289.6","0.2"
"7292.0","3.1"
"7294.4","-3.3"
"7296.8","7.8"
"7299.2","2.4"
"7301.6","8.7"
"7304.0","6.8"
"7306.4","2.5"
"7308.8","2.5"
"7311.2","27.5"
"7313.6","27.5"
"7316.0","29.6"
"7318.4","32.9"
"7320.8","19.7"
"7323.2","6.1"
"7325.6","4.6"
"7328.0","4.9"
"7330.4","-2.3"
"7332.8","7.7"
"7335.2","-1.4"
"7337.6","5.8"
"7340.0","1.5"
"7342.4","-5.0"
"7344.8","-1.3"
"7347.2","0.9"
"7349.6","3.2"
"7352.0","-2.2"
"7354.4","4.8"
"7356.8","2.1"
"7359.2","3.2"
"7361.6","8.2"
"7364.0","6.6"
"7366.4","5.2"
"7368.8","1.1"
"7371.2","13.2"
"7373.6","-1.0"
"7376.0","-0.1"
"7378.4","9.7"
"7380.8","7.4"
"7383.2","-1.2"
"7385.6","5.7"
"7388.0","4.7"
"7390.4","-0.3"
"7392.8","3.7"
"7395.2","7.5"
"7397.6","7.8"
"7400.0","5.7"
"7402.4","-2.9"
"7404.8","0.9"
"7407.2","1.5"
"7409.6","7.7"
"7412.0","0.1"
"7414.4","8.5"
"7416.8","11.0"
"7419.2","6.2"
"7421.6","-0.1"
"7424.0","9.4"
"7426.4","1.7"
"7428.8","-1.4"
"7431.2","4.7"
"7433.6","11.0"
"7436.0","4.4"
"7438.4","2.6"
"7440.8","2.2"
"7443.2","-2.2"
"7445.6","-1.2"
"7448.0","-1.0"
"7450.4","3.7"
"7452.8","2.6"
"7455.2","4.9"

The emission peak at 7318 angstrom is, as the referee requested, [O II] 3727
